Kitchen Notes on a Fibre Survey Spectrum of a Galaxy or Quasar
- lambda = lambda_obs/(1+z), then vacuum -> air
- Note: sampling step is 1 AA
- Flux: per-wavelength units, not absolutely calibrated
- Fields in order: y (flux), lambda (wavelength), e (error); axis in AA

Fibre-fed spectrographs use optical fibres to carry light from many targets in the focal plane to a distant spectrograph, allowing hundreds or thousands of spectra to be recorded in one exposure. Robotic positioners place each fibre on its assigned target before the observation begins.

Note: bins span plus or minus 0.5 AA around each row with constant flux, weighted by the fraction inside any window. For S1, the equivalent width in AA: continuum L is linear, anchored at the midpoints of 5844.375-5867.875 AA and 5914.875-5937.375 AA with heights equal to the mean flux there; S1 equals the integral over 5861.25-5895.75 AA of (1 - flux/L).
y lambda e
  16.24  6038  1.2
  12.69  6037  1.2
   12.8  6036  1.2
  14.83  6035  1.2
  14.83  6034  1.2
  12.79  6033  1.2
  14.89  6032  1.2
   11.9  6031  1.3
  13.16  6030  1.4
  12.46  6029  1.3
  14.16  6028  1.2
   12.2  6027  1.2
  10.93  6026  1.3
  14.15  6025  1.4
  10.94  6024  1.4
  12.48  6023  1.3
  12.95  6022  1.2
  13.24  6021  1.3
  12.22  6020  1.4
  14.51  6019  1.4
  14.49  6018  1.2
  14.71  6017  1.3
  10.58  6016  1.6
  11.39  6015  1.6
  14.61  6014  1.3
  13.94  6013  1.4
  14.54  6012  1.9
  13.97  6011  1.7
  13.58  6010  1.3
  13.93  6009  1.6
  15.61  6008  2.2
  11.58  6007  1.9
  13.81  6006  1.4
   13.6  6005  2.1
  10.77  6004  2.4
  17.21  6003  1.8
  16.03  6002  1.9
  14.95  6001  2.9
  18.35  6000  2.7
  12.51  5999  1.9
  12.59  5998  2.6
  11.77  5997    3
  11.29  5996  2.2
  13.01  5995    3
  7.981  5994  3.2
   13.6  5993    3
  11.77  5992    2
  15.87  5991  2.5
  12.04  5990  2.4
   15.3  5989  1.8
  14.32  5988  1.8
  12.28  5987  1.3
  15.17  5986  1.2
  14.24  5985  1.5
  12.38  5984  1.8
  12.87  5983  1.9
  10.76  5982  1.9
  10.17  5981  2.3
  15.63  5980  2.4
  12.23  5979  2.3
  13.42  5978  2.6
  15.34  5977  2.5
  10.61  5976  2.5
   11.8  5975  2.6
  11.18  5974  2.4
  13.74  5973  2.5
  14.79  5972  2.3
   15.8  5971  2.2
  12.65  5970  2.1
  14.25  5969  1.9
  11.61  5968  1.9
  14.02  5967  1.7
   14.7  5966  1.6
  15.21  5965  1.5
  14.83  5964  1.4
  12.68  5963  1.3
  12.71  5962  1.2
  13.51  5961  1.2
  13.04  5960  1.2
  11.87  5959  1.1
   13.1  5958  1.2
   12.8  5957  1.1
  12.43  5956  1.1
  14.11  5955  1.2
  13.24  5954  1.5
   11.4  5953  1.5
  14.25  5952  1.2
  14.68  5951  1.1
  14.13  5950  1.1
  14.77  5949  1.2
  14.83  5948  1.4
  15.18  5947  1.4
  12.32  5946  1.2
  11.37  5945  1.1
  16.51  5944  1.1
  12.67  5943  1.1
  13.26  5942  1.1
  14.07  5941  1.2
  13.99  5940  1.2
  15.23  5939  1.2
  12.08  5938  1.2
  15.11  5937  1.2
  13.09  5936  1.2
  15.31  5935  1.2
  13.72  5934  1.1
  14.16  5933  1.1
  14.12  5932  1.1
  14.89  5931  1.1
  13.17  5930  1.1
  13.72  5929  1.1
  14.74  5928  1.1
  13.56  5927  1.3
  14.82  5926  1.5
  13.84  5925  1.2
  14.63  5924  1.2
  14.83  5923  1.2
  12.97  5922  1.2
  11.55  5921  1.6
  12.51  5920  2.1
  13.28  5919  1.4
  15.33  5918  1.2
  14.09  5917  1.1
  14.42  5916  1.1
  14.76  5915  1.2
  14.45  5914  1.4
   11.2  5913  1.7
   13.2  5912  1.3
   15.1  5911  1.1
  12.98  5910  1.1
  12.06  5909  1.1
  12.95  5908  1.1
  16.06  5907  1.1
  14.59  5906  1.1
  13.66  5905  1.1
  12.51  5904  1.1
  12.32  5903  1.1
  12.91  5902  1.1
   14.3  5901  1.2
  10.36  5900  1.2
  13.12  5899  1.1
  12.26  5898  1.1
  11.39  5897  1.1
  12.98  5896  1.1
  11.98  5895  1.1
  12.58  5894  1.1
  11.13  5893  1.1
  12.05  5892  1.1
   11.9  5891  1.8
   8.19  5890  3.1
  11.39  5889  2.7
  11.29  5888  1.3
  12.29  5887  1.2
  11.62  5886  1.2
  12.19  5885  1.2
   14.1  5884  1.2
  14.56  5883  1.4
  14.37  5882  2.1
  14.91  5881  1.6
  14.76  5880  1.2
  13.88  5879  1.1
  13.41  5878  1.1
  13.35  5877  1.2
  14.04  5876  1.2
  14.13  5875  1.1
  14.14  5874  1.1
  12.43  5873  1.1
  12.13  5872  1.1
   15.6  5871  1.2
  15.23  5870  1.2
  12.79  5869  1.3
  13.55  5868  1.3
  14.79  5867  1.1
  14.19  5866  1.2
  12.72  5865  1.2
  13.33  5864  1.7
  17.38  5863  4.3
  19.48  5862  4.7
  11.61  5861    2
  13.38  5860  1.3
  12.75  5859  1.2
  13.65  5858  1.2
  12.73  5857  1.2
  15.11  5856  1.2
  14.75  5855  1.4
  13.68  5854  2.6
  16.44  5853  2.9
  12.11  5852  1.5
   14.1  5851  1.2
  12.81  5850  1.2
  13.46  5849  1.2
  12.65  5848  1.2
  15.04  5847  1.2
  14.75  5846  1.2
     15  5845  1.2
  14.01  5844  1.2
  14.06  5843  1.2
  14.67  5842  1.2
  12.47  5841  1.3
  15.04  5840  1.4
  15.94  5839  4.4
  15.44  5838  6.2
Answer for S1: 1.8 AA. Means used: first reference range 14.2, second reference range 14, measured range 13.4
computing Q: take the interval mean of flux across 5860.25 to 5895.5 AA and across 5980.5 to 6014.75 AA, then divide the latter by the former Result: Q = 1.0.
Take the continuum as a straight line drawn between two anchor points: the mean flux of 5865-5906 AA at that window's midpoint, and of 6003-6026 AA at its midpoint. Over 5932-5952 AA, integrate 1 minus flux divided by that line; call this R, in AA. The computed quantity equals -1.4 AA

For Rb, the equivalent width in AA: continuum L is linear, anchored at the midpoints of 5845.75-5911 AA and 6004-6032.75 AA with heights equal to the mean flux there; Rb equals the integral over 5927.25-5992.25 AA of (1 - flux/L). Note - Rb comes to -1.45 AA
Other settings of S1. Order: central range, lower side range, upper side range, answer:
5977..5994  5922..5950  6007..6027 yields 0.5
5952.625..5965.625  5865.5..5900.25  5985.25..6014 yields 0.2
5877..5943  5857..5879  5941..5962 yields 1.9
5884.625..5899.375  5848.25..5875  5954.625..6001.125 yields 2.2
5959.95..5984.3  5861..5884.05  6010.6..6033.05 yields 0.5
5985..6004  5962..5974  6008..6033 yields -0.1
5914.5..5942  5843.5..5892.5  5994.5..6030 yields -0.9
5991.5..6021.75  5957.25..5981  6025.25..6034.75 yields -0.5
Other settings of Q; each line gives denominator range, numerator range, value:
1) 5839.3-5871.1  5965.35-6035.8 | 0.94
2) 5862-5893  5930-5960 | 1.02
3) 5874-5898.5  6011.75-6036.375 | 1.04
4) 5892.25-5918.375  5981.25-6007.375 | 1.01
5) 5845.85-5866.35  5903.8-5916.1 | 0.97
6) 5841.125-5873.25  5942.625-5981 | 0.96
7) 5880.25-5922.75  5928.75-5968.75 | 1.06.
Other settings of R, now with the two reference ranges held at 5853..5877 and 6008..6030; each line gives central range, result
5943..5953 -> -0.3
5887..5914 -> 2.7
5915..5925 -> 0.0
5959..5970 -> 0.0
